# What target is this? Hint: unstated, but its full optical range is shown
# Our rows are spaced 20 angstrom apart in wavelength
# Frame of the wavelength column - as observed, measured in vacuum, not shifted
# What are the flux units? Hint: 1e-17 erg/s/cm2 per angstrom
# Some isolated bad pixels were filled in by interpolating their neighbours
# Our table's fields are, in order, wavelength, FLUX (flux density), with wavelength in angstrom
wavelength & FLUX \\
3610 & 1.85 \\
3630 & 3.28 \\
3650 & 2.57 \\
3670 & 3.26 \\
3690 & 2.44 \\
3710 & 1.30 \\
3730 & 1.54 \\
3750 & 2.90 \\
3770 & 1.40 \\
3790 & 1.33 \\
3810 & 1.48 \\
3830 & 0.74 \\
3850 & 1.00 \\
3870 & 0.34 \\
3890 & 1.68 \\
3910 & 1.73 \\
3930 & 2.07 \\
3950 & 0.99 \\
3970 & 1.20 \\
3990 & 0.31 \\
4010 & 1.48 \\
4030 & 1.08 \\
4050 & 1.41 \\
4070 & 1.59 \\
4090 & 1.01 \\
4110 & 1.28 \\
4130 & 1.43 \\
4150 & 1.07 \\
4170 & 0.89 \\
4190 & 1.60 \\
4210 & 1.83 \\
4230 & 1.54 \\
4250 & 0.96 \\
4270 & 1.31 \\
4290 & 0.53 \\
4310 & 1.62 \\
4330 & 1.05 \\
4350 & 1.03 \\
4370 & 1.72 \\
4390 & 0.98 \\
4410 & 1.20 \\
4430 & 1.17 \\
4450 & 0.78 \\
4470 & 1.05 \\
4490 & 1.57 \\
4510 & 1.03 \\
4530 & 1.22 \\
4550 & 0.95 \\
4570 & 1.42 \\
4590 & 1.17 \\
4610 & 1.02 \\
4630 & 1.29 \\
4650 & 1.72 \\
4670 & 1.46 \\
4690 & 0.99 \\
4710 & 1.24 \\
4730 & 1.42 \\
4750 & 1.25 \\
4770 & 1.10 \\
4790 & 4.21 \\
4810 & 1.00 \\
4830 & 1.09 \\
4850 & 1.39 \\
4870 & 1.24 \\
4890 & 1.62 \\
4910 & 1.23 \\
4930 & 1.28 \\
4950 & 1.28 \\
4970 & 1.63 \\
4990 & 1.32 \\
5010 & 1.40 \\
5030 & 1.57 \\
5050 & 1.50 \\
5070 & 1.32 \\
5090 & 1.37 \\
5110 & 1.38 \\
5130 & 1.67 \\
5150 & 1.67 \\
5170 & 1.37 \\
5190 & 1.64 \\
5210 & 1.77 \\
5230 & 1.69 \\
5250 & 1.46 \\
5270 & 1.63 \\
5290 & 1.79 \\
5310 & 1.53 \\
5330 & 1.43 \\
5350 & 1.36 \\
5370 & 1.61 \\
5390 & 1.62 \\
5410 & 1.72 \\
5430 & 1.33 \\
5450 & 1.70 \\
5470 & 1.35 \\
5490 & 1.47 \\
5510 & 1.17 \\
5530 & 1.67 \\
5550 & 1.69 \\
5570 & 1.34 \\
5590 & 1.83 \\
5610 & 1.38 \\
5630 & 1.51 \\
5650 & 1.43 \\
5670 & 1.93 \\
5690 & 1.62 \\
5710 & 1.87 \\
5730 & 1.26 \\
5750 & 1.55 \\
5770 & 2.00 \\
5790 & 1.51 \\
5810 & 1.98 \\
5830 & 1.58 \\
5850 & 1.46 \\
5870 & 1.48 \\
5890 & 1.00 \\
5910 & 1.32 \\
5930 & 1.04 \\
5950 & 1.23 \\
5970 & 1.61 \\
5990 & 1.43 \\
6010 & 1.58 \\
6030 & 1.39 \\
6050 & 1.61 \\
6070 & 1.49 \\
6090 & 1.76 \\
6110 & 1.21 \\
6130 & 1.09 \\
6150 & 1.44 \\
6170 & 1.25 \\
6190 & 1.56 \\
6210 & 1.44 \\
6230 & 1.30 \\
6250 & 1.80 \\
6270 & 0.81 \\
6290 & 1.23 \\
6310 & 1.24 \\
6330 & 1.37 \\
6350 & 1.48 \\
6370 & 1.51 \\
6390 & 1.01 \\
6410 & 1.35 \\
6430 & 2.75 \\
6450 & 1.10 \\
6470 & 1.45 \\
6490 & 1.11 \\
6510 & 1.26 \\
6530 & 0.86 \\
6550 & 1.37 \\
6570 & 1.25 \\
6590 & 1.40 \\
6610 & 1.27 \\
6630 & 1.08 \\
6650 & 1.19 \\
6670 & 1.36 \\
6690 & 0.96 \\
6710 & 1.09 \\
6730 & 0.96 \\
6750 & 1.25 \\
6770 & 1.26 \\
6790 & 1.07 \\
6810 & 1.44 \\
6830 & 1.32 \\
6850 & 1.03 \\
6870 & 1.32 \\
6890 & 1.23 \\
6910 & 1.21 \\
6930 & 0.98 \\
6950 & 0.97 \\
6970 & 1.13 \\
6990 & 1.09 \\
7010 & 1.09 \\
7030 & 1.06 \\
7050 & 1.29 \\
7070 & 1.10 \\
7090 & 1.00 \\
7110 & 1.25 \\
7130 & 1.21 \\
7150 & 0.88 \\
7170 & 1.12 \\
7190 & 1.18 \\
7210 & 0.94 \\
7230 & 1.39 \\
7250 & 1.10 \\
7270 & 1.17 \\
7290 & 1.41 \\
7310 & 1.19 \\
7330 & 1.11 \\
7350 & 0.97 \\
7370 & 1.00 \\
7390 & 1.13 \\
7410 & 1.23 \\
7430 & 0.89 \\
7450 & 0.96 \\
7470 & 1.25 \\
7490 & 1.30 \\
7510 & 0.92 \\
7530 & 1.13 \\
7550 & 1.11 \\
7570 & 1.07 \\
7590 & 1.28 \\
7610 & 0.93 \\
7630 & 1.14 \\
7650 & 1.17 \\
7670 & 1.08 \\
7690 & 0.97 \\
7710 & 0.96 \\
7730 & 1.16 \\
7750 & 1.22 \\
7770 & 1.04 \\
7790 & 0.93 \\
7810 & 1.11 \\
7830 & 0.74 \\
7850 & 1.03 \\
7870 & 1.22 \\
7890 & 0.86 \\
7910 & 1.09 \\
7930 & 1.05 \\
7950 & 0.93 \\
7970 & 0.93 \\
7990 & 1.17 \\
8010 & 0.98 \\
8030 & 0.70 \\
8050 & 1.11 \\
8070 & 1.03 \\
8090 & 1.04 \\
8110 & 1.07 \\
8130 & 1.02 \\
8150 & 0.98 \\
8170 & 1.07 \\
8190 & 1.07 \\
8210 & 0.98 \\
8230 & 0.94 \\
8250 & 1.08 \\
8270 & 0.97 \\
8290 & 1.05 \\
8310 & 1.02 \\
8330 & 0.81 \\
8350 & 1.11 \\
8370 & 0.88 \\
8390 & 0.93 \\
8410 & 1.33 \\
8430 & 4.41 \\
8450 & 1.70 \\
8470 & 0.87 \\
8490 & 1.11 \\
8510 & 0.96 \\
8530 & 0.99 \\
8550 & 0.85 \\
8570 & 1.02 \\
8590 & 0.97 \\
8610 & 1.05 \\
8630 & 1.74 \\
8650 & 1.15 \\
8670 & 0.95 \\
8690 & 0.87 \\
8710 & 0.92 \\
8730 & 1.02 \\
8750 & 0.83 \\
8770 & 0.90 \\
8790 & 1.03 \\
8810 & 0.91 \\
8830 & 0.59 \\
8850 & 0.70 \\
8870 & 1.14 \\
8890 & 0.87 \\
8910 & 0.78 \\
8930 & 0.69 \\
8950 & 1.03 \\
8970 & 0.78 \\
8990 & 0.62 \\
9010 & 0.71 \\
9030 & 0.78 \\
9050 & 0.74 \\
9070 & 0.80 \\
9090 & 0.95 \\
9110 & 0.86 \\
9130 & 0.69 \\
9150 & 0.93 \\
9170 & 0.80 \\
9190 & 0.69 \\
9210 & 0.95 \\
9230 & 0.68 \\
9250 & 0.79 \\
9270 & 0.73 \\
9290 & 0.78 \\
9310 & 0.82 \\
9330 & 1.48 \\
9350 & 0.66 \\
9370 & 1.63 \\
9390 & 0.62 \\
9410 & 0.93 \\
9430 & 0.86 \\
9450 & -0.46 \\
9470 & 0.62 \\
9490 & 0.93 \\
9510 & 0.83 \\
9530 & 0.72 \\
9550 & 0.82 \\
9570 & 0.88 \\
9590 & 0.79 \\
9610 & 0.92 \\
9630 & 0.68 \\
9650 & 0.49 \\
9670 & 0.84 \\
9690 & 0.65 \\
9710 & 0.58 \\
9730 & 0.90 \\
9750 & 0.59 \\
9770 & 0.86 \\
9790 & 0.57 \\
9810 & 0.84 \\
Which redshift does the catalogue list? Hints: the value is 0.283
